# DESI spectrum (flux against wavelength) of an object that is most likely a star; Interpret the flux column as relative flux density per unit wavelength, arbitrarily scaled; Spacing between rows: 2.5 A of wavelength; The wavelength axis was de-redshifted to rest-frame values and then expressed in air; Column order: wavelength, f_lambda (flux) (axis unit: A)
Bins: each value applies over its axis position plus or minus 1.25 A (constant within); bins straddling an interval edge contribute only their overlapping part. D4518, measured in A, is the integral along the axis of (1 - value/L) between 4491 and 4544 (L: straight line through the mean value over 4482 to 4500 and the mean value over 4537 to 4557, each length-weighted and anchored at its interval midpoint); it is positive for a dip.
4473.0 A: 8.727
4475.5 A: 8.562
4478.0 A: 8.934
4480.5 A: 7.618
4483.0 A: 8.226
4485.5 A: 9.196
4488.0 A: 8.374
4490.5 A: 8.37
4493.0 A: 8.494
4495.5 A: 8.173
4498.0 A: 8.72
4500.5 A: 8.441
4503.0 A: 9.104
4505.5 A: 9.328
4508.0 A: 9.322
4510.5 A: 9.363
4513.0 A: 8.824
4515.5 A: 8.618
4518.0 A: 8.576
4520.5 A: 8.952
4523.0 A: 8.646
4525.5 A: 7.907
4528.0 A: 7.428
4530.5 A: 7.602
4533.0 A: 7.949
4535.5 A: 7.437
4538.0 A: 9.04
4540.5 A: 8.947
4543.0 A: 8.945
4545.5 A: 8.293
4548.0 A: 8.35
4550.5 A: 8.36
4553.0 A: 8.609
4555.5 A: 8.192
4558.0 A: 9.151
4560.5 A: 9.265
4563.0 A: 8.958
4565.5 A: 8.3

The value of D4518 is -0.1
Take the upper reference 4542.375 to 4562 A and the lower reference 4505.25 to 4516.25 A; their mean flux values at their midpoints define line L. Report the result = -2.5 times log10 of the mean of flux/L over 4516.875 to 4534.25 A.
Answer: 0.10 mag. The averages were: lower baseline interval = 9.09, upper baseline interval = 8.64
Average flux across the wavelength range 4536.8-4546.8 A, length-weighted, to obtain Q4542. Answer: 8.8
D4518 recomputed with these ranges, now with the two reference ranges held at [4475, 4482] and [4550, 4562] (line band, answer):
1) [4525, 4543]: 1.08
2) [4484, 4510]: -1.00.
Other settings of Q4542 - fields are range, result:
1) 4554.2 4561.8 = 8.87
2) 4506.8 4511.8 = 9.34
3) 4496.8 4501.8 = 8.58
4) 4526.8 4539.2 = 7.89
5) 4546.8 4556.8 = 8.38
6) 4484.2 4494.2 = 8.61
